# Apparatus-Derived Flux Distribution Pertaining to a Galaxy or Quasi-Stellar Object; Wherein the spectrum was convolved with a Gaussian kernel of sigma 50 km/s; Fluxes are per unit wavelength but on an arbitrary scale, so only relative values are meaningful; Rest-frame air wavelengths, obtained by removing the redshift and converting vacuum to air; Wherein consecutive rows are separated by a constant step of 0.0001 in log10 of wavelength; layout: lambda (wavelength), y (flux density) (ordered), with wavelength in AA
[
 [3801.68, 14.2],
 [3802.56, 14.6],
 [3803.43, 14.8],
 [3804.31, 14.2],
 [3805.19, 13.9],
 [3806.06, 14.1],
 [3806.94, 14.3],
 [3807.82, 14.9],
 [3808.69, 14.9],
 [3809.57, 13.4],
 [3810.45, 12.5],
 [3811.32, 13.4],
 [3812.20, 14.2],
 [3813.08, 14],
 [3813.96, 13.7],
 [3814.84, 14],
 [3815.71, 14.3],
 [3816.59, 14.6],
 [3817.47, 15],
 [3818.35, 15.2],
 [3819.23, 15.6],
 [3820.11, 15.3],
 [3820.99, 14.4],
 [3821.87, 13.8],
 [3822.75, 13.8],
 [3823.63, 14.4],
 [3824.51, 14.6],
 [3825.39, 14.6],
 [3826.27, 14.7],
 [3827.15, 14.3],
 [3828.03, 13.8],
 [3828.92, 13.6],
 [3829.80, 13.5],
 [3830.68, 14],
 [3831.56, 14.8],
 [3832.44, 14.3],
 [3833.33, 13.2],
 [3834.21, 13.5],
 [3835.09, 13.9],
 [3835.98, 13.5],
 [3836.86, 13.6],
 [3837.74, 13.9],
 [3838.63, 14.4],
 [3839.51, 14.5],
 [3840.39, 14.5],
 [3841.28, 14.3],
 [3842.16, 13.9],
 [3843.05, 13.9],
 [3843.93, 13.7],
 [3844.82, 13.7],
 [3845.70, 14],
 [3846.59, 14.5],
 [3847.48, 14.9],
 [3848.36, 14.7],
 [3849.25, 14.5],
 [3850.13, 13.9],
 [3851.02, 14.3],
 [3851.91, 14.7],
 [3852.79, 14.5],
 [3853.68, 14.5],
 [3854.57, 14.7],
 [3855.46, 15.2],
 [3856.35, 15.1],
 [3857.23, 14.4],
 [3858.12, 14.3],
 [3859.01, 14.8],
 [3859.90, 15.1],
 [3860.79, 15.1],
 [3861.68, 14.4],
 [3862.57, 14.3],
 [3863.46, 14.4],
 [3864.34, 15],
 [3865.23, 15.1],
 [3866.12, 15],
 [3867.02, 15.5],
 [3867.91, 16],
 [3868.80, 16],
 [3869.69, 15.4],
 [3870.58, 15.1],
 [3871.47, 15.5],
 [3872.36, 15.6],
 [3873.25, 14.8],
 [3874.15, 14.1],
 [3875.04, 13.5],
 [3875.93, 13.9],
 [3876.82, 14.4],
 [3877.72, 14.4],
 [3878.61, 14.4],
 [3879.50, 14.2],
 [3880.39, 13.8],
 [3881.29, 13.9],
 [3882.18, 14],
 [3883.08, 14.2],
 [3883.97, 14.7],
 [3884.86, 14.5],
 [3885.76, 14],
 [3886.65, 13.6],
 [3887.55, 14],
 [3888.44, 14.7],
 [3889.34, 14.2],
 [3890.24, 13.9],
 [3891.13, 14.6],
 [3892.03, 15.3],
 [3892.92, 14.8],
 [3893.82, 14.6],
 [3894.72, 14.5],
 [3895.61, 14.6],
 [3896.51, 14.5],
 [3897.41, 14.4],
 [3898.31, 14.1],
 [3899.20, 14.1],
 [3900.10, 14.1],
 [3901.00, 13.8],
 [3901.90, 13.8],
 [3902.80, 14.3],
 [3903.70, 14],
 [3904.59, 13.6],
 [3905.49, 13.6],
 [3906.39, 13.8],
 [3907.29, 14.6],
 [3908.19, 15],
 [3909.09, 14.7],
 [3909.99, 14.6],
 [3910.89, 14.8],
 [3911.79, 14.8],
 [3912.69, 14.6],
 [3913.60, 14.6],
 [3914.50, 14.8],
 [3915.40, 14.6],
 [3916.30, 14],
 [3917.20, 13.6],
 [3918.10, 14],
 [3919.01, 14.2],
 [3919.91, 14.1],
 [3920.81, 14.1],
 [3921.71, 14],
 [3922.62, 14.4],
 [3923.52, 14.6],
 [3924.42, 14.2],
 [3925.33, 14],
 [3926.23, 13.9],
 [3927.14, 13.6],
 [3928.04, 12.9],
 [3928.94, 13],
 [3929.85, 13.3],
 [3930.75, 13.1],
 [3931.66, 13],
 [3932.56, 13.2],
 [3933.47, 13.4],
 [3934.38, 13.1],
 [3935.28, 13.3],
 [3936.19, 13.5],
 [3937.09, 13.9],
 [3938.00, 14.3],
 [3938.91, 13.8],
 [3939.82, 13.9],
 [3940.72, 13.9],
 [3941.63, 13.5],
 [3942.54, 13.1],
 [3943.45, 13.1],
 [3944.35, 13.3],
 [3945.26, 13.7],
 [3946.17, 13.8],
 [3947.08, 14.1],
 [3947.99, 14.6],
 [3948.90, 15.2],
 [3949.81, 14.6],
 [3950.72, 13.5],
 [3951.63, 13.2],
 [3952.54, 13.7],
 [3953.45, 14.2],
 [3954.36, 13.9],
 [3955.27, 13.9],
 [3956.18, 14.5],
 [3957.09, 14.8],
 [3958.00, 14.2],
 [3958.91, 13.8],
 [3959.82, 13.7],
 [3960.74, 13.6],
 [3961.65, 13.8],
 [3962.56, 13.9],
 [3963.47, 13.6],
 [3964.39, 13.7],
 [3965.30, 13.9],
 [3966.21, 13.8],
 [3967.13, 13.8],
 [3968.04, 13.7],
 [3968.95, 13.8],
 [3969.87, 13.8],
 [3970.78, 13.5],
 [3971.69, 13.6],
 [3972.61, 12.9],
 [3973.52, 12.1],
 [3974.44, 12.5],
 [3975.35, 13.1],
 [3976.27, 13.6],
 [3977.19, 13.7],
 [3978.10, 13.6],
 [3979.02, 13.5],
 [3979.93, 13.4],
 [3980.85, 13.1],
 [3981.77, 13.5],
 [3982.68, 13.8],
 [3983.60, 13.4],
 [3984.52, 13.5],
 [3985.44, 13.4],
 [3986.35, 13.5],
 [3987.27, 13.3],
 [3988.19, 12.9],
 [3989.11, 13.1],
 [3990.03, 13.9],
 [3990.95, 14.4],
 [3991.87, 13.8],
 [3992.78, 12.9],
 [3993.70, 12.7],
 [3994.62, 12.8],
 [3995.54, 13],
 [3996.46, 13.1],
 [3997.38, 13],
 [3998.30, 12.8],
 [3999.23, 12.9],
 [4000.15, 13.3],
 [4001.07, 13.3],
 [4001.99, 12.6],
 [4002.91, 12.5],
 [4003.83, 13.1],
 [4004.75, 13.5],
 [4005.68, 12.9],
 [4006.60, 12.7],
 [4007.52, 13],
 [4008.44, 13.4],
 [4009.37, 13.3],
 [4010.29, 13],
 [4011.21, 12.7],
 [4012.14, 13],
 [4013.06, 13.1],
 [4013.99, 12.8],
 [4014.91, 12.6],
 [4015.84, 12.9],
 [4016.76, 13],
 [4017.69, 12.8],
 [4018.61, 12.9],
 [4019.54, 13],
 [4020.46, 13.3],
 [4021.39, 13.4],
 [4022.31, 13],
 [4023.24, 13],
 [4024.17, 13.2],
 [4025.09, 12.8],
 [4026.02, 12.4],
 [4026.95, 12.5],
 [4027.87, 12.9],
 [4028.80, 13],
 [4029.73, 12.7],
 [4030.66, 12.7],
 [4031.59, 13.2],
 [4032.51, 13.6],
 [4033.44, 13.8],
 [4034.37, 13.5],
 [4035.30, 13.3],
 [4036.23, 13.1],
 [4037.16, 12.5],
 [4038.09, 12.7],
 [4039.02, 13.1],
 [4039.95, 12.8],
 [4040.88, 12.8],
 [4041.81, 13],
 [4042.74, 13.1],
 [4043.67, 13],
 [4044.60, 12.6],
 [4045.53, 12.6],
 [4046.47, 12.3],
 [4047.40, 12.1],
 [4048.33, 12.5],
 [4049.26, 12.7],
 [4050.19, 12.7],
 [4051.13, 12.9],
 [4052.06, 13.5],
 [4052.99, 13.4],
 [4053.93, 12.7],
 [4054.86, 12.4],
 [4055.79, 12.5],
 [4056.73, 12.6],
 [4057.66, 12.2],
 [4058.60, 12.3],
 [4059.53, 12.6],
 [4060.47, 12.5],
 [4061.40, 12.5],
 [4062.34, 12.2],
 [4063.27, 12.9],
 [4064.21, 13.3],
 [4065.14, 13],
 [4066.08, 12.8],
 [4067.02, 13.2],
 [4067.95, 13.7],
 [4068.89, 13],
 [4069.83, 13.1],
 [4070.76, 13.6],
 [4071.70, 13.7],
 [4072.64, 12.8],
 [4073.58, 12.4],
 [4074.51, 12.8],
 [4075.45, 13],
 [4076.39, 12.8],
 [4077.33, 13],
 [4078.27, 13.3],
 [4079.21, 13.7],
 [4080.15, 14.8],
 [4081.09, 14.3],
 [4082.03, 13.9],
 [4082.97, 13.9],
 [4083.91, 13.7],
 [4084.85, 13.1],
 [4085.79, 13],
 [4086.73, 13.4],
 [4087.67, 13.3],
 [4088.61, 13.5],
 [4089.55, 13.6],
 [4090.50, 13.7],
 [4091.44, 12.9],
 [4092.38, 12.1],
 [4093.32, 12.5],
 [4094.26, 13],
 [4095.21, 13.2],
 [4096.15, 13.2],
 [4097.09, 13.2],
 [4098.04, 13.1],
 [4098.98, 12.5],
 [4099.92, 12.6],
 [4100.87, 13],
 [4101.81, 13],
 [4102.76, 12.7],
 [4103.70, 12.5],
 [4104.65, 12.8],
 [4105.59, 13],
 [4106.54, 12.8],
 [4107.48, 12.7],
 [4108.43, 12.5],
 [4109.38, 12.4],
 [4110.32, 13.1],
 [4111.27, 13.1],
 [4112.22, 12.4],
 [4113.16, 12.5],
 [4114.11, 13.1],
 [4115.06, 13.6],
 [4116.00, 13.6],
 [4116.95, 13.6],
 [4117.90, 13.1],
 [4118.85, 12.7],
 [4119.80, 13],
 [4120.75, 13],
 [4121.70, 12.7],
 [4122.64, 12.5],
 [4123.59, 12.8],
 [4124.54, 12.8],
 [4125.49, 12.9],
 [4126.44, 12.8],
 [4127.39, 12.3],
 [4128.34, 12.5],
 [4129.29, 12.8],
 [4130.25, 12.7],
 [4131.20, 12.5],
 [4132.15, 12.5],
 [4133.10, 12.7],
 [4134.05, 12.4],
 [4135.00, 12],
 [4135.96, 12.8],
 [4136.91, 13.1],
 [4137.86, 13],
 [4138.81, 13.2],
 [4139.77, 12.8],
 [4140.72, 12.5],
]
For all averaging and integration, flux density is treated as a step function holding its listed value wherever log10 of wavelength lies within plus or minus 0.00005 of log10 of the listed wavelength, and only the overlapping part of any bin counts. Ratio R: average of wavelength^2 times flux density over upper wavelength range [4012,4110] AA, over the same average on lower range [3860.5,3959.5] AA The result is 1.0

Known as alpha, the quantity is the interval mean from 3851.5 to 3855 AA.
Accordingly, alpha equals 14.6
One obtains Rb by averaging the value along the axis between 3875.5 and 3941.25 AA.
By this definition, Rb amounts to 14.1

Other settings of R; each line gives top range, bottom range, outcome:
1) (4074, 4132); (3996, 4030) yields 1.05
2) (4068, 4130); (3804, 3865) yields 1.04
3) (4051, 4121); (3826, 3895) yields 1.01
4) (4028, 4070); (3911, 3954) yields 0.98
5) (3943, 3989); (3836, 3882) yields 0.99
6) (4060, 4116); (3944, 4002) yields 1.02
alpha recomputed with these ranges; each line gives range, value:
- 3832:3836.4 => 13.7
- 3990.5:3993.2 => 13.8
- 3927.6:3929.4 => 12.9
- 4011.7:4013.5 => 13.1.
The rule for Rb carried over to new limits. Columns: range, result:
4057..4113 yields 13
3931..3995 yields 13.6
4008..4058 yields 12.9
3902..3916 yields 14.4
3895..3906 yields 14.1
